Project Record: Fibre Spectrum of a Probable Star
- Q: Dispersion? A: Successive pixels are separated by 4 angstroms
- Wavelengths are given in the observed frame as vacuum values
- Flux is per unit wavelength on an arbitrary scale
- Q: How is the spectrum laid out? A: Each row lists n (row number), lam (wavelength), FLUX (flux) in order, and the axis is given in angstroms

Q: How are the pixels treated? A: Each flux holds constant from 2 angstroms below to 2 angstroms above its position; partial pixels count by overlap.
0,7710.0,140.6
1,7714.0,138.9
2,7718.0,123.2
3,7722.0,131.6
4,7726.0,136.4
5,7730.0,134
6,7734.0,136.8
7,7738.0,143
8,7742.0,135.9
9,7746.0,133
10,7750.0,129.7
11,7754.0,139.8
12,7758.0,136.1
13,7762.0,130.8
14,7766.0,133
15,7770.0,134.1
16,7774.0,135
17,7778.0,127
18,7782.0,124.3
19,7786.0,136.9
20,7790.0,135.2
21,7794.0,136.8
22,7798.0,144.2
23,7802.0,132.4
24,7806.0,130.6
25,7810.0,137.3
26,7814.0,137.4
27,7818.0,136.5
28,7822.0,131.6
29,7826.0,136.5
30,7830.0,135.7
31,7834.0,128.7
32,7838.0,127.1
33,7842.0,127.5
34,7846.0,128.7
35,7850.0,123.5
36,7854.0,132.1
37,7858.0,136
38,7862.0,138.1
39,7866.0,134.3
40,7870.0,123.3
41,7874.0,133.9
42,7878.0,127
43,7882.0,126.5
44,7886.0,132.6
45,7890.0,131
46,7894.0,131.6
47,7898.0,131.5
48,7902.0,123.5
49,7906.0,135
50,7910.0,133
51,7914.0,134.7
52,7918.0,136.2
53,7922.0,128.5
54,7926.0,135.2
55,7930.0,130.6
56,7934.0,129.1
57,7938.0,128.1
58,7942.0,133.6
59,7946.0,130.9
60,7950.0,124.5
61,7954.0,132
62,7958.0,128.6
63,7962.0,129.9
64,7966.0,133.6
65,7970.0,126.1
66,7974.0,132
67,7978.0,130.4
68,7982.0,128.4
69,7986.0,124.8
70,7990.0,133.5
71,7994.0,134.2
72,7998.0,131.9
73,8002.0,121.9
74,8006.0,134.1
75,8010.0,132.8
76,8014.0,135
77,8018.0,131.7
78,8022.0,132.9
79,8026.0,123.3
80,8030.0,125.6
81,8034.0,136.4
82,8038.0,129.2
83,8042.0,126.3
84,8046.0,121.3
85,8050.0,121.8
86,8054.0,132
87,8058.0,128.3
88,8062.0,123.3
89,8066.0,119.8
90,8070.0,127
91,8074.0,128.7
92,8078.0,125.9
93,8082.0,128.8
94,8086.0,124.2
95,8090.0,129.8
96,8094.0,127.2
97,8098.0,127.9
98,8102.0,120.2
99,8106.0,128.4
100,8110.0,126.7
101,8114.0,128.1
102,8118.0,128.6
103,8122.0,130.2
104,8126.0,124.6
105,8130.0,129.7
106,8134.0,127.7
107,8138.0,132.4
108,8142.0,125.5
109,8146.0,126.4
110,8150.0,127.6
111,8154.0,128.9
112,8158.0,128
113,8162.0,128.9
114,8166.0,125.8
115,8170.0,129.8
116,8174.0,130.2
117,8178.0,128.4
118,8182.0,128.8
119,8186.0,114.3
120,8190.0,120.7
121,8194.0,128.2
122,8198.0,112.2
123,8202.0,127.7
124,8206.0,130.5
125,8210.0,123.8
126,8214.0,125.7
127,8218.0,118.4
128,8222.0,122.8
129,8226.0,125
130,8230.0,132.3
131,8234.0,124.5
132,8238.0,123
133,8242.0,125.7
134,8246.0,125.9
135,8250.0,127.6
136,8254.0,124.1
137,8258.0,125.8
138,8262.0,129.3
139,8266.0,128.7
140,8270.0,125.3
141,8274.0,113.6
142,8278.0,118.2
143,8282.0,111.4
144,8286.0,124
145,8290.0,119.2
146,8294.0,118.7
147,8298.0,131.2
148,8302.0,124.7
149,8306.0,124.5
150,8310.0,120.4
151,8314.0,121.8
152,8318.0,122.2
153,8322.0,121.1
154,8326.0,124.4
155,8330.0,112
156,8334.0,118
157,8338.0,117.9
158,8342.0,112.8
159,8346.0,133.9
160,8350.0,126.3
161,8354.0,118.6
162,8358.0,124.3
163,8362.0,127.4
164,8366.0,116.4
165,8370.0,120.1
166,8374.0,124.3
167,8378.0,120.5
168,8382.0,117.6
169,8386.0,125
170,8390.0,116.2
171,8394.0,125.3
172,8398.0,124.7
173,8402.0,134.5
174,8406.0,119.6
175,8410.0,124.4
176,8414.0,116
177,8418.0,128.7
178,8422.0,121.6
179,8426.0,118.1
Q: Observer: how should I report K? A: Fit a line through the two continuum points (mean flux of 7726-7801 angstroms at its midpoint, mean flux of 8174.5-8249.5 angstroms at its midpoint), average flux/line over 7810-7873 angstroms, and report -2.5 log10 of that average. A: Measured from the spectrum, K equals 0.01 mag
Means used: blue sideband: 135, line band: 132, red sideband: 125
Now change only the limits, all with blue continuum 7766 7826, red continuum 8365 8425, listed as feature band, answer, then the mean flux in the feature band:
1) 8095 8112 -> 0.02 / 126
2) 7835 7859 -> 0.04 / 129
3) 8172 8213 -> 0.02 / 125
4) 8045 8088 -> 0.03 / 126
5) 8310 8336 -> 0.03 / 120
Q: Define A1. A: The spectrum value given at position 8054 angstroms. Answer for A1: 132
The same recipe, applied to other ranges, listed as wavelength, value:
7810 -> 137.3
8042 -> 126.3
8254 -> 124.1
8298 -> 131.2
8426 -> 118.1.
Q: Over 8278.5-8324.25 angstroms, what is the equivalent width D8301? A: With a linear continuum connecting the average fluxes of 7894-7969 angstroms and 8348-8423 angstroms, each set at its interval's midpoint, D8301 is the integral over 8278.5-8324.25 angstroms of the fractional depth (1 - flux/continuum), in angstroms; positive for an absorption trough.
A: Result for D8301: 1.0 angstroms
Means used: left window 131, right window 123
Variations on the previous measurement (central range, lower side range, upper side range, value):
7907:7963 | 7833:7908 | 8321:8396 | -1.0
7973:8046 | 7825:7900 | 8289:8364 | -1.1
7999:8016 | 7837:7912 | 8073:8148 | -0.3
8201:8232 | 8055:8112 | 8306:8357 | -0.6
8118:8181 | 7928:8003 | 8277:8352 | -1.5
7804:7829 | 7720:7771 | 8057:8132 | -0.3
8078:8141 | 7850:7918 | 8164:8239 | -0.4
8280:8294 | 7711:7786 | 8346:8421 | 0.7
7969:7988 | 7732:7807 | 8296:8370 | 0.2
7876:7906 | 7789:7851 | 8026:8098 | 0.4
